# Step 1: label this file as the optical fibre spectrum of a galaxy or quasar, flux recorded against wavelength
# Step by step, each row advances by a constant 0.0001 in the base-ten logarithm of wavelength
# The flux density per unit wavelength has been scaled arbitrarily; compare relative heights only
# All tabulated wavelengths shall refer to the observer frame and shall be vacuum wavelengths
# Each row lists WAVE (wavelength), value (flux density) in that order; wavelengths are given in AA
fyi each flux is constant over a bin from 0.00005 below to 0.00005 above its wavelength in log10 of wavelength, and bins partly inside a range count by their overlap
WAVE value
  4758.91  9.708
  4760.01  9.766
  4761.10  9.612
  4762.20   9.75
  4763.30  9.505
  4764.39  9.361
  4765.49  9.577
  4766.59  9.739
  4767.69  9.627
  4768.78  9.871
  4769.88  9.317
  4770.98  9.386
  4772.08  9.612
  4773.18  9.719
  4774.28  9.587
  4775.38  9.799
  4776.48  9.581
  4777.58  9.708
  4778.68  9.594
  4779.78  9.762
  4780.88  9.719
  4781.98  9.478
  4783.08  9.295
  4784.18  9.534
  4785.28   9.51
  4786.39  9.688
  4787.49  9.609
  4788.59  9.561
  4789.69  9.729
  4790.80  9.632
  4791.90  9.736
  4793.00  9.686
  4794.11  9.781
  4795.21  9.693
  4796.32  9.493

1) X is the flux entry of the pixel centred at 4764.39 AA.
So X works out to 9.361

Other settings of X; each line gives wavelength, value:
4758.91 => 9.708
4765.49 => 9.577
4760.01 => 9.766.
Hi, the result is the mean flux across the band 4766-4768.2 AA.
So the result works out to 9.66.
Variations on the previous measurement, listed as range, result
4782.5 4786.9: 9.5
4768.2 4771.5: 9.54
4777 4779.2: 9.65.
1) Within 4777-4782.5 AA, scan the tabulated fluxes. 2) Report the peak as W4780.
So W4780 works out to 9.762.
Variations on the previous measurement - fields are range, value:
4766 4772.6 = 9.871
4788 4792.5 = 9.736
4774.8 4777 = 9.799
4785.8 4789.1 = 9.688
